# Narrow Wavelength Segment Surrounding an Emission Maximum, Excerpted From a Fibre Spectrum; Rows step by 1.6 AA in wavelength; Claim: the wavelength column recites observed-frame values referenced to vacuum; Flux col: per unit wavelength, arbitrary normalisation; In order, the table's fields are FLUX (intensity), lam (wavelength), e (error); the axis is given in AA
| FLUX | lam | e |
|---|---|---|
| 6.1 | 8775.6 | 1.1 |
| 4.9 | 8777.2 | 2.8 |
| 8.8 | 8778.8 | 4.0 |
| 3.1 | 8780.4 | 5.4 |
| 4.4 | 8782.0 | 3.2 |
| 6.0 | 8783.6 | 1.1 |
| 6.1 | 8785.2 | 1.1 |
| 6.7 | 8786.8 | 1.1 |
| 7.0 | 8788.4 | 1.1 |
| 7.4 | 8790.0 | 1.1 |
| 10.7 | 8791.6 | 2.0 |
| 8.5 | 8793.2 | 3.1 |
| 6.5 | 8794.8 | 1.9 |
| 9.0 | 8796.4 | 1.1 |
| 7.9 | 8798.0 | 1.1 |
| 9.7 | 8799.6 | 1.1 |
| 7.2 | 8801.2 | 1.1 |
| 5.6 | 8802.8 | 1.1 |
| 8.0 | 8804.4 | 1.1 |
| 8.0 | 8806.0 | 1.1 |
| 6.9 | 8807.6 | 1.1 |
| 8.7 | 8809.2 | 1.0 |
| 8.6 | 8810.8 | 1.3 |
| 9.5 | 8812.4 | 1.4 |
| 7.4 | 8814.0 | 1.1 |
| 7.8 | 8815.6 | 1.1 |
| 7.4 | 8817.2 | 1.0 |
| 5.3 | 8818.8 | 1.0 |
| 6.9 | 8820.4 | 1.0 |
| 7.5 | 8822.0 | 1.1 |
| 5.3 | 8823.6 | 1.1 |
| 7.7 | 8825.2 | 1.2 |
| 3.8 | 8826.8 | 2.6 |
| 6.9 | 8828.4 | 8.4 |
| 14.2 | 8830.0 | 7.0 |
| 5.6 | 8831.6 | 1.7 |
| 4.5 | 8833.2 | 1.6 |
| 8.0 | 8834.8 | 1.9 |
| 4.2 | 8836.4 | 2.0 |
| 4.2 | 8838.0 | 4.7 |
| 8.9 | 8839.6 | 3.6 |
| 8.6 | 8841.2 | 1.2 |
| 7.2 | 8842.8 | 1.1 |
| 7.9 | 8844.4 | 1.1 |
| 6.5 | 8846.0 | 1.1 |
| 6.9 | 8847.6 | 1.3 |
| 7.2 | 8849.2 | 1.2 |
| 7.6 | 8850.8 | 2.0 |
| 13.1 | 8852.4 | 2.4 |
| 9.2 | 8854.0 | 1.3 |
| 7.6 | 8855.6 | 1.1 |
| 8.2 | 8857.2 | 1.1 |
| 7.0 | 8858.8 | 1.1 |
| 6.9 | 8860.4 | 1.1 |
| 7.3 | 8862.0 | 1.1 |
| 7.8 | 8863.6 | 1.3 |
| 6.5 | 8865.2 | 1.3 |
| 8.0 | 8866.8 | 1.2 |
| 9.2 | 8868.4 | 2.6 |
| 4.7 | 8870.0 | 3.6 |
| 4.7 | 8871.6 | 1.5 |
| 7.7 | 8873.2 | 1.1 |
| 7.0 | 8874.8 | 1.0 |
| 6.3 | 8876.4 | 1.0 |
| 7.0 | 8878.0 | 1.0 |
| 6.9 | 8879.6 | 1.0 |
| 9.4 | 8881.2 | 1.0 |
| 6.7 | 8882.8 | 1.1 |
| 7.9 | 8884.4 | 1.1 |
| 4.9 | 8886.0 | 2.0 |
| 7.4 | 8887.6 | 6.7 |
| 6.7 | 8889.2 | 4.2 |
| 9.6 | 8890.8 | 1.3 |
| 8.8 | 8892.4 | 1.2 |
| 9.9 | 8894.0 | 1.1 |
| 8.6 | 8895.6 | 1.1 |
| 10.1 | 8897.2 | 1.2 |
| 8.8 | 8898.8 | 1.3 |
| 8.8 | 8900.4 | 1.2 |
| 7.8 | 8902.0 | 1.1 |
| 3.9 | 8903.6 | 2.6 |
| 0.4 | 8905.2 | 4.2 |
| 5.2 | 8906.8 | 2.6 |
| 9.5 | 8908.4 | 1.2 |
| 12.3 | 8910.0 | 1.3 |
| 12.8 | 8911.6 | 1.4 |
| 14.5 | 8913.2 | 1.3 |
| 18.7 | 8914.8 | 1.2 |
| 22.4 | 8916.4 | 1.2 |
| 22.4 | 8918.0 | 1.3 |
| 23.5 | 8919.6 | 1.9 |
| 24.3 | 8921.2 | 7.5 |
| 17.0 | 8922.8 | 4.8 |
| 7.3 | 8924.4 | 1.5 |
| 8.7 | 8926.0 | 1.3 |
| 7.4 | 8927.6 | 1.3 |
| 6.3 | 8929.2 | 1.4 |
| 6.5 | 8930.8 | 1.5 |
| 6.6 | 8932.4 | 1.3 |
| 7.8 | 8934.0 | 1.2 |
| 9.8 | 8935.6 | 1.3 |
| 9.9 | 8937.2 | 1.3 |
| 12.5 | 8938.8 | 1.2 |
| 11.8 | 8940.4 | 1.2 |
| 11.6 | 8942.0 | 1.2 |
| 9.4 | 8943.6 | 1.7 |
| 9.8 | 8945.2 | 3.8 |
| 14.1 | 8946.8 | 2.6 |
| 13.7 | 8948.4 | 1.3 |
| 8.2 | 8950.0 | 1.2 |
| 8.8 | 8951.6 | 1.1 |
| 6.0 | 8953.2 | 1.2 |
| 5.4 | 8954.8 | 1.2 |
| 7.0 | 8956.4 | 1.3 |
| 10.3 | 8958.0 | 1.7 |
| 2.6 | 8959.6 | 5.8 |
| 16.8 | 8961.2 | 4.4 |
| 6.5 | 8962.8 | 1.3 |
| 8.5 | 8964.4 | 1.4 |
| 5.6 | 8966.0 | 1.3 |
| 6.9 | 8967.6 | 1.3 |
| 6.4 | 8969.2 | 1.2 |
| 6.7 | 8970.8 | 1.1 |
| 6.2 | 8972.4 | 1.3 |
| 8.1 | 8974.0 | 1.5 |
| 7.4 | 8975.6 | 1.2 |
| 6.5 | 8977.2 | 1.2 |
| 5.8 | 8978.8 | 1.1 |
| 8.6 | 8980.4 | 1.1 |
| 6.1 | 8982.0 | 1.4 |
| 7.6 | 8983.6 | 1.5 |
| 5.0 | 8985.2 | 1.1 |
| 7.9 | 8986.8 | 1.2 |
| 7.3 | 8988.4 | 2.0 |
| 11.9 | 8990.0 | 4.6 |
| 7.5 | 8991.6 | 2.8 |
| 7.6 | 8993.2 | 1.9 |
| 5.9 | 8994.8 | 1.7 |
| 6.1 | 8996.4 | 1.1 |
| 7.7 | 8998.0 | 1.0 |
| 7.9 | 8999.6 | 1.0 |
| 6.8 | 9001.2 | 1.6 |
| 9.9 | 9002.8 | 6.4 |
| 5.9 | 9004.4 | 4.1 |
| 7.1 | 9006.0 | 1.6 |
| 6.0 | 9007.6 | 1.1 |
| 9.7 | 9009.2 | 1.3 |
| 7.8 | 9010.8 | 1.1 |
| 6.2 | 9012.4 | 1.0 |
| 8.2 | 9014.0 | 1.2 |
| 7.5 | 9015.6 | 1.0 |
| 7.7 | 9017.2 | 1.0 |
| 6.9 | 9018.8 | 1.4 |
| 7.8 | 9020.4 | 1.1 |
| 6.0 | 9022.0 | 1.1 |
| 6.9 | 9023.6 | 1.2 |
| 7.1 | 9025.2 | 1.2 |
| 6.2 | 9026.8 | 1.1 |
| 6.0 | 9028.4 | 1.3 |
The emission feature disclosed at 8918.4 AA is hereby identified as H-alpha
